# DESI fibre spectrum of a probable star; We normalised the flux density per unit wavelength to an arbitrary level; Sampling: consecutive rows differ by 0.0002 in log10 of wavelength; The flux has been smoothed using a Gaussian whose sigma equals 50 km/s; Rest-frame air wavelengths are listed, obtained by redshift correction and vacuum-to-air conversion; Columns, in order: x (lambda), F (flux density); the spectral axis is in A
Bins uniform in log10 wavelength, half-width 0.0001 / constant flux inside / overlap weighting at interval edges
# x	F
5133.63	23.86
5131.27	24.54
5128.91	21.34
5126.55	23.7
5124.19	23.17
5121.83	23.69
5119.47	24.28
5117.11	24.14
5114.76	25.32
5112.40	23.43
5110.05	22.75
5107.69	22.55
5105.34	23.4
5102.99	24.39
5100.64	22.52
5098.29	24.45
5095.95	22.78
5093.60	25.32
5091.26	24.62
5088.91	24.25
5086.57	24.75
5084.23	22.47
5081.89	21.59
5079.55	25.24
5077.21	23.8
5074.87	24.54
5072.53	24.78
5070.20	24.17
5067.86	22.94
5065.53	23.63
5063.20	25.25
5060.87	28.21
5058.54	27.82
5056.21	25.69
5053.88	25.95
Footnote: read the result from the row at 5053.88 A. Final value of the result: 25.95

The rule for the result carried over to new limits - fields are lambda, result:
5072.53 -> 24.78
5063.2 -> 25.25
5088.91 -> 24.25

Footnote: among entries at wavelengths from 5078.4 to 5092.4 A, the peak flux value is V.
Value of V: 25.24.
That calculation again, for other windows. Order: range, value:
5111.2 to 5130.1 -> 25.32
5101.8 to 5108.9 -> 24.39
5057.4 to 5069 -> 28.21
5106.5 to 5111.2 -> 22.75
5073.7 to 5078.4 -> 24.54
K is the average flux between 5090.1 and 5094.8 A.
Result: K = 25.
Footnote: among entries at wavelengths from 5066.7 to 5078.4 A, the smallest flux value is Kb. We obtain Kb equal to 22.94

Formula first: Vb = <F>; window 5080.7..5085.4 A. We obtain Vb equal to 22.1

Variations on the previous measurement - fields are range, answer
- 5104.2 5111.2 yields 22.9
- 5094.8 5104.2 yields 23.6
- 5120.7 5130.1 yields 23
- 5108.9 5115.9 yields 23.8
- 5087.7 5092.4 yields 24.4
